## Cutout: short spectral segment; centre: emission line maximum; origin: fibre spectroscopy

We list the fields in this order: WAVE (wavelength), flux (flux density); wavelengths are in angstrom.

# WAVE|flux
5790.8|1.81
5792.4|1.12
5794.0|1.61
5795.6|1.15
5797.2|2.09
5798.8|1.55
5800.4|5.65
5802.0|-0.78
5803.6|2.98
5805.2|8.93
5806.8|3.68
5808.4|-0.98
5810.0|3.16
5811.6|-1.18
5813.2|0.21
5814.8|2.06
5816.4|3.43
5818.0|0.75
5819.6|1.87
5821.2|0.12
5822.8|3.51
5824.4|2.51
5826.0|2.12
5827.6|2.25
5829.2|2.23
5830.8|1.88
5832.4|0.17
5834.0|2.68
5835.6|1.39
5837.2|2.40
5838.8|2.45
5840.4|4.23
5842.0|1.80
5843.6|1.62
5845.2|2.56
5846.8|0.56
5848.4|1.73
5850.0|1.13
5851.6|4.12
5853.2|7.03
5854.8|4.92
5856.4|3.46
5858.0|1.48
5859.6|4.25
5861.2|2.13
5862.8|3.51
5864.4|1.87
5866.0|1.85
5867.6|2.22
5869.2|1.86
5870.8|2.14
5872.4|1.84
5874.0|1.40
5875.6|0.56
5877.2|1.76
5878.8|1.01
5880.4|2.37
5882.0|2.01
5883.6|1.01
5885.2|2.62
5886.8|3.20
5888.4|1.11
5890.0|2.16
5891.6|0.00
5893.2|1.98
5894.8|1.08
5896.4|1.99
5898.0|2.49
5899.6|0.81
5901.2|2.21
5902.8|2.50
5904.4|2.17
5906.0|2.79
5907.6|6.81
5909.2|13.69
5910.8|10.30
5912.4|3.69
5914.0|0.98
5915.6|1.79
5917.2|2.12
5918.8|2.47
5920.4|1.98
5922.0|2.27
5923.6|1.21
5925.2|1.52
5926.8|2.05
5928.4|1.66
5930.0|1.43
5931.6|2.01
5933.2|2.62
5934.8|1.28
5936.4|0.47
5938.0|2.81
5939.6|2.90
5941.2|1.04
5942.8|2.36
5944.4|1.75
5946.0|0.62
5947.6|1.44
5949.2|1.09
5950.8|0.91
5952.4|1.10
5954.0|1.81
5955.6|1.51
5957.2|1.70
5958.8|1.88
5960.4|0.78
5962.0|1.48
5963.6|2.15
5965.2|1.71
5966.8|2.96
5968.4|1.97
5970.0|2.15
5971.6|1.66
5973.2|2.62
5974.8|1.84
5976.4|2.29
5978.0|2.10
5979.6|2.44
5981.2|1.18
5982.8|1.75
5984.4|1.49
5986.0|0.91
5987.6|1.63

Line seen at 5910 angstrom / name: [O III]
